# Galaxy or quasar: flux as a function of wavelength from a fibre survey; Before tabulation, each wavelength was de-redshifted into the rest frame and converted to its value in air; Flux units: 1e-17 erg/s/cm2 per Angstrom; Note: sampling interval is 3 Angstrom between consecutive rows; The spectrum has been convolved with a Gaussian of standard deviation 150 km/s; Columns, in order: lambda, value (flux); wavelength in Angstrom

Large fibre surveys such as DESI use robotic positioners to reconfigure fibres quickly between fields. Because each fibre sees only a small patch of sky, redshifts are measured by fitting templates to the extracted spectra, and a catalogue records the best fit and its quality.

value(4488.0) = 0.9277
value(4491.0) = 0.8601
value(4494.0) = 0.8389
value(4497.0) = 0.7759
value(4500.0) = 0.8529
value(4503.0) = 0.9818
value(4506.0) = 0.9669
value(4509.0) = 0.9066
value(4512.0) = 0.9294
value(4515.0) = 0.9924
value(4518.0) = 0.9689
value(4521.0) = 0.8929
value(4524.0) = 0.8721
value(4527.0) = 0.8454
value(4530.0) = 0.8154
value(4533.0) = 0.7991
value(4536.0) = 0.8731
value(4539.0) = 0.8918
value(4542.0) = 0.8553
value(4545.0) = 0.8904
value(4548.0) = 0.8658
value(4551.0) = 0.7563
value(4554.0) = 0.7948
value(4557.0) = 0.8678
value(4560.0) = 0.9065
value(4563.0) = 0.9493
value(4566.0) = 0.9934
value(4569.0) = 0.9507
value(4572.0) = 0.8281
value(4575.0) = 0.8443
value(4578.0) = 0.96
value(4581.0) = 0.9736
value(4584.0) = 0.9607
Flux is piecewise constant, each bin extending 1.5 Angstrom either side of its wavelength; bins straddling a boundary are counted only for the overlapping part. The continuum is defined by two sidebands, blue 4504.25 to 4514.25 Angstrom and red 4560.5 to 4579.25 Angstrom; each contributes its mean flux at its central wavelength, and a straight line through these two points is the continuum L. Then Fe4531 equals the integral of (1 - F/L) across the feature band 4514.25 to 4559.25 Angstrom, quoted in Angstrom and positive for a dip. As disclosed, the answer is 3.2 Angstrom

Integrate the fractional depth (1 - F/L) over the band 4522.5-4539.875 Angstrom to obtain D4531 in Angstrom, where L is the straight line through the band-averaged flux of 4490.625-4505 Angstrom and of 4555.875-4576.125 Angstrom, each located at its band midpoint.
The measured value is 0.8 Angstrom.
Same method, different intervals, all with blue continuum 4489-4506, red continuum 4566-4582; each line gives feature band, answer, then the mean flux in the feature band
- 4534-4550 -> 0.53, 0.869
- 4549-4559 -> 1.01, 0.814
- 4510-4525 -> -0.81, 0.932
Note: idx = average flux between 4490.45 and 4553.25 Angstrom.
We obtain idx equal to 0.877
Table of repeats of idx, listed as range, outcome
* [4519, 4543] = 0.858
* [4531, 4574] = 0.872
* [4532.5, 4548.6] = 0.866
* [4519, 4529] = 0.872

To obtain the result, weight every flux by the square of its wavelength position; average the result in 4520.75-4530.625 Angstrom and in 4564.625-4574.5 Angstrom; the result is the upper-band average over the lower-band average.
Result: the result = 1.1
